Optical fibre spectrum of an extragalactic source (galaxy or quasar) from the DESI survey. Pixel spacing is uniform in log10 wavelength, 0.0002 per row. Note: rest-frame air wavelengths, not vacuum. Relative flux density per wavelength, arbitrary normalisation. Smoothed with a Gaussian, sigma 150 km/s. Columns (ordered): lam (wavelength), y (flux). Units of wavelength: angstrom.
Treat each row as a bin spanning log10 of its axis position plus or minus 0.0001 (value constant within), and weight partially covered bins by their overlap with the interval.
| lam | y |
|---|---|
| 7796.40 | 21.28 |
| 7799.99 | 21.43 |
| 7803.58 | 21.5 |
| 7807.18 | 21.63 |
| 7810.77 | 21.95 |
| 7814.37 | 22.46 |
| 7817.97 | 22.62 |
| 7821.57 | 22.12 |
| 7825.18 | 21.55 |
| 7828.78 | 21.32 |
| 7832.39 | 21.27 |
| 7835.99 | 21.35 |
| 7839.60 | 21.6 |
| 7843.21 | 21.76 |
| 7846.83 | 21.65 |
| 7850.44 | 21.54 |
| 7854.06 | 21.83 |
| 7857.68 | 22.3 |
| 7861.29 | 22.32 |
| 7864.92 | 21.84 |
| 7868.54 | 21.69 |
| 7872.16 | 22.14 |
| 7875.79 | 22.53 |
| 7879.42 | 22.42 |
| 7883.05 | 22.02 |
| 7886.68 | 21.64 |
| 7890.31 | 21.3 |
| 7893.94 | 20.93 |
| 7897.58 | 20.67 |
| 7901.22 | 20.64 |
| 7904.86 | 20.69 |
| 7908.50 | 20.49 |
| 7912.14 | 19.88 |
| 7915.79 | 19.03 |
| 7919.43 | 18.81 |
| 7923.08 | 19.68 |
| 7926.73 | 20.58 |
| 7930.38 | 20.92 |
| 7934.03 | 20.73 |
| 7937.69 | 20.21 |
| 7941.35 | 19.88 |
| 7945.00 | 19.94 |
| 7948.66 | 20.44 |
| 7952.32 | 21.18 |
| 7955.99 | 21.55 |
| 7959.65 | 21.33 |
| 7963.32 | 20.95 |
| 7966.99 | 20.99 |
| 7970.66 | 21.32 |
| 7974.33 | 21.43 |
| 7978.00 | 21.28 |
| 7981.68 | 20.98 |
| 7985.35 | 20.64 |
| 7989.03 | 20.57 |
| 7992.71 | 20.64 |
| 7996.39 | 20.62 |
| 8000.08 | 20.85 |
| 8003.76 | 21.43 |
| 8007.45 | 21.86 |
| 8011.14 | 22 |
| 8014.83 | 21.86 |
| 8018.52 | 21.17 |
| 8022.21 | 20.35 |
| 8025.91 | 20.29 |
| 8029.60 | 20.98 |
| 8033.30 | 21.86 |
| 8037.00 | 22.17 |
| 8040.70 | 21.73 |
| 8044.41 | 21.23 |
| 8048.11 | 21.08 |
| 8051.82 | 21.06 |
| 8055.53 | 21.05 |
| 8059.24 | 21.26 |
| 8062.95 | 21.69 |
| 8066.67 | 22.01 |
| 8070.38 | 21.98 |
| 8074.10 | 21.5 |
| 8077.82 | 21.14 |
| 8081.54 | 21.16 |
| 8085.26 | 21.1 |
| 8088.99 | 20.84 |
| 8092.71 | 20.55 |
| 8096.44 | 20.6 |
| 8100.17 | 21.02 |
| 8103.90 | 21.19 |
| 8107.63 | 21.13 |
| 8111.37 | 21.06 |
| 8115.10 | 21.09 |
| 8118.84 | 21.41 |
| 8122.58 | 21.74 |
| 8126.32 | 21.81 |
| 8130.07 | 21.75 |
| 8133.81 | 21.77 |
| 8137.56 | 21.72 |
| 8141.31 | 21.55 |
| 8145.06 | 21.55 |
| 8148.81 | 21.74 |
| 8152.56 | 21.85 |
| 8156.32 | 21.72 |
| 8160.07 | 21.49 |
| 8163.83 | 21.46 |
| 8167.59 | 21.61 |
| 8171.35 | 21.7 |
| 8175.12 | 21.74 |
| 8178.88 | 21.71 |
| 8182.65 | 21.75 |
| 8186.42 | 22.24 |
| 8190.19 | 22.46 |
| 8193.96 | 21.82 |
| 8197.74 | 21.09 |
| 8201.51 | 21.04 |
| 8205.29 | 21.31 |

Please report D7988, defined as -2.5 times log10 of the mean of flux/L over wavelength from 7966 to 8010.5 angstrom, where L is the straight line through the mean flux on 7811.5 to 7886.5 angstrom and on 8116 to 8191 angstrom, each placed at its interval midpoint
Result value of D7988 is 0.04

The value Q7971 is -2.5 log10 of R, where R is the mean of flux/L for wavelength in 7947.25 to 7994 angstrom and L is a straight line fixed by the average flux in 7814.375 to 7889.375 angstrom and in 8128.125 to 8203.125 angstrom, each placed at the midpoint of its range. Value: 0.04 mag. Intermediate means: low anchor 21.9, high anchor 21.7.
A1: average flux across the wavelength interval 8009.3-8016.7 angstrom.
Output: 21.9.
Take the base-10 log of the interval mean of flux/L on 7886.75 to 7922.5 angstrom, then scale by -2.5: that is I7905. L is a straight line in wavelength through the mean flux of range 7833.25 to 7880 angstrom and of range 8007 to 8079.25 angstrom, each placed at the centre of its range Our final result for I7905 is 0.075 mag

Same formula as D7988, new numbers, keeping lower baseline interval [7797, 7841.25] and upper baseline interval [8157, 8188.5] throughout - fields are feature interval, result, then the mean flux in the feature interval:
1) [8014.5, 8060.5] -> 0.03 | 21.2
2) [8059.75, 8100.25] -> 0.02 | 21.2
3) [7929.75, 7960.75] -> 0.05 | 20.7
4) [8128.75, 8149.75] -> 0.00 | 21.7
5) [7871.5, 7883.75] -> -0.03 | 22.3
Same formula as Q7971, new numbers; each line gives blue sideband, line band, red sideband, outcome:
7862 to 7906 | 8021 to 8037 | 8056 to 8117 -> 0.01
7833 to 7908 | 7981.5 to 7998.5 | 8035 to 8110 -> 0.04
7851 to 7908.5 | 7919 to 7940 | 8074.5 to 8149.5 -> 0.07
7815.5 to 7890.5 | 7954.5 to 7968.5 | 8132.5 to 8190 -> 0.03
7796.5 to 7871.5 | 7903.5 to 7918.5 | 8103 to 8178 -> 0.09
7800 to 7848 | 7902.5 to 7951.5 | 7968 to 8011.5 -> 0.06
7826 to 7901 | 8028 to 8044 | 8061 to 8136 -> -0.01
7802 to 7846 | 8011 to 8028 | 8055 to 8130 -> 0.02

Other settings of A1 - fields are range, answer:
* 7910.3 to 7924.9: 19.4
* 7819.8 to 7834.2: 21.6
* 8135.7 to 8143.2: 21.6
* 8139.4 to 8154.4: 21.7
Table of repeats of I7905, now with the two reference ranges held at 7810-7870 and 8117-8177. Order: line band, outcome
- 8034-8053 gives 0.012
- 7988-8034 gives 0.032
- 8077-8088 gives 0.030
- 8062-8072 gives -0.010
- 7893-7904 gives 0.055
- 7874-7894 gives -0.004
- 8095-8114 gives 0.034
